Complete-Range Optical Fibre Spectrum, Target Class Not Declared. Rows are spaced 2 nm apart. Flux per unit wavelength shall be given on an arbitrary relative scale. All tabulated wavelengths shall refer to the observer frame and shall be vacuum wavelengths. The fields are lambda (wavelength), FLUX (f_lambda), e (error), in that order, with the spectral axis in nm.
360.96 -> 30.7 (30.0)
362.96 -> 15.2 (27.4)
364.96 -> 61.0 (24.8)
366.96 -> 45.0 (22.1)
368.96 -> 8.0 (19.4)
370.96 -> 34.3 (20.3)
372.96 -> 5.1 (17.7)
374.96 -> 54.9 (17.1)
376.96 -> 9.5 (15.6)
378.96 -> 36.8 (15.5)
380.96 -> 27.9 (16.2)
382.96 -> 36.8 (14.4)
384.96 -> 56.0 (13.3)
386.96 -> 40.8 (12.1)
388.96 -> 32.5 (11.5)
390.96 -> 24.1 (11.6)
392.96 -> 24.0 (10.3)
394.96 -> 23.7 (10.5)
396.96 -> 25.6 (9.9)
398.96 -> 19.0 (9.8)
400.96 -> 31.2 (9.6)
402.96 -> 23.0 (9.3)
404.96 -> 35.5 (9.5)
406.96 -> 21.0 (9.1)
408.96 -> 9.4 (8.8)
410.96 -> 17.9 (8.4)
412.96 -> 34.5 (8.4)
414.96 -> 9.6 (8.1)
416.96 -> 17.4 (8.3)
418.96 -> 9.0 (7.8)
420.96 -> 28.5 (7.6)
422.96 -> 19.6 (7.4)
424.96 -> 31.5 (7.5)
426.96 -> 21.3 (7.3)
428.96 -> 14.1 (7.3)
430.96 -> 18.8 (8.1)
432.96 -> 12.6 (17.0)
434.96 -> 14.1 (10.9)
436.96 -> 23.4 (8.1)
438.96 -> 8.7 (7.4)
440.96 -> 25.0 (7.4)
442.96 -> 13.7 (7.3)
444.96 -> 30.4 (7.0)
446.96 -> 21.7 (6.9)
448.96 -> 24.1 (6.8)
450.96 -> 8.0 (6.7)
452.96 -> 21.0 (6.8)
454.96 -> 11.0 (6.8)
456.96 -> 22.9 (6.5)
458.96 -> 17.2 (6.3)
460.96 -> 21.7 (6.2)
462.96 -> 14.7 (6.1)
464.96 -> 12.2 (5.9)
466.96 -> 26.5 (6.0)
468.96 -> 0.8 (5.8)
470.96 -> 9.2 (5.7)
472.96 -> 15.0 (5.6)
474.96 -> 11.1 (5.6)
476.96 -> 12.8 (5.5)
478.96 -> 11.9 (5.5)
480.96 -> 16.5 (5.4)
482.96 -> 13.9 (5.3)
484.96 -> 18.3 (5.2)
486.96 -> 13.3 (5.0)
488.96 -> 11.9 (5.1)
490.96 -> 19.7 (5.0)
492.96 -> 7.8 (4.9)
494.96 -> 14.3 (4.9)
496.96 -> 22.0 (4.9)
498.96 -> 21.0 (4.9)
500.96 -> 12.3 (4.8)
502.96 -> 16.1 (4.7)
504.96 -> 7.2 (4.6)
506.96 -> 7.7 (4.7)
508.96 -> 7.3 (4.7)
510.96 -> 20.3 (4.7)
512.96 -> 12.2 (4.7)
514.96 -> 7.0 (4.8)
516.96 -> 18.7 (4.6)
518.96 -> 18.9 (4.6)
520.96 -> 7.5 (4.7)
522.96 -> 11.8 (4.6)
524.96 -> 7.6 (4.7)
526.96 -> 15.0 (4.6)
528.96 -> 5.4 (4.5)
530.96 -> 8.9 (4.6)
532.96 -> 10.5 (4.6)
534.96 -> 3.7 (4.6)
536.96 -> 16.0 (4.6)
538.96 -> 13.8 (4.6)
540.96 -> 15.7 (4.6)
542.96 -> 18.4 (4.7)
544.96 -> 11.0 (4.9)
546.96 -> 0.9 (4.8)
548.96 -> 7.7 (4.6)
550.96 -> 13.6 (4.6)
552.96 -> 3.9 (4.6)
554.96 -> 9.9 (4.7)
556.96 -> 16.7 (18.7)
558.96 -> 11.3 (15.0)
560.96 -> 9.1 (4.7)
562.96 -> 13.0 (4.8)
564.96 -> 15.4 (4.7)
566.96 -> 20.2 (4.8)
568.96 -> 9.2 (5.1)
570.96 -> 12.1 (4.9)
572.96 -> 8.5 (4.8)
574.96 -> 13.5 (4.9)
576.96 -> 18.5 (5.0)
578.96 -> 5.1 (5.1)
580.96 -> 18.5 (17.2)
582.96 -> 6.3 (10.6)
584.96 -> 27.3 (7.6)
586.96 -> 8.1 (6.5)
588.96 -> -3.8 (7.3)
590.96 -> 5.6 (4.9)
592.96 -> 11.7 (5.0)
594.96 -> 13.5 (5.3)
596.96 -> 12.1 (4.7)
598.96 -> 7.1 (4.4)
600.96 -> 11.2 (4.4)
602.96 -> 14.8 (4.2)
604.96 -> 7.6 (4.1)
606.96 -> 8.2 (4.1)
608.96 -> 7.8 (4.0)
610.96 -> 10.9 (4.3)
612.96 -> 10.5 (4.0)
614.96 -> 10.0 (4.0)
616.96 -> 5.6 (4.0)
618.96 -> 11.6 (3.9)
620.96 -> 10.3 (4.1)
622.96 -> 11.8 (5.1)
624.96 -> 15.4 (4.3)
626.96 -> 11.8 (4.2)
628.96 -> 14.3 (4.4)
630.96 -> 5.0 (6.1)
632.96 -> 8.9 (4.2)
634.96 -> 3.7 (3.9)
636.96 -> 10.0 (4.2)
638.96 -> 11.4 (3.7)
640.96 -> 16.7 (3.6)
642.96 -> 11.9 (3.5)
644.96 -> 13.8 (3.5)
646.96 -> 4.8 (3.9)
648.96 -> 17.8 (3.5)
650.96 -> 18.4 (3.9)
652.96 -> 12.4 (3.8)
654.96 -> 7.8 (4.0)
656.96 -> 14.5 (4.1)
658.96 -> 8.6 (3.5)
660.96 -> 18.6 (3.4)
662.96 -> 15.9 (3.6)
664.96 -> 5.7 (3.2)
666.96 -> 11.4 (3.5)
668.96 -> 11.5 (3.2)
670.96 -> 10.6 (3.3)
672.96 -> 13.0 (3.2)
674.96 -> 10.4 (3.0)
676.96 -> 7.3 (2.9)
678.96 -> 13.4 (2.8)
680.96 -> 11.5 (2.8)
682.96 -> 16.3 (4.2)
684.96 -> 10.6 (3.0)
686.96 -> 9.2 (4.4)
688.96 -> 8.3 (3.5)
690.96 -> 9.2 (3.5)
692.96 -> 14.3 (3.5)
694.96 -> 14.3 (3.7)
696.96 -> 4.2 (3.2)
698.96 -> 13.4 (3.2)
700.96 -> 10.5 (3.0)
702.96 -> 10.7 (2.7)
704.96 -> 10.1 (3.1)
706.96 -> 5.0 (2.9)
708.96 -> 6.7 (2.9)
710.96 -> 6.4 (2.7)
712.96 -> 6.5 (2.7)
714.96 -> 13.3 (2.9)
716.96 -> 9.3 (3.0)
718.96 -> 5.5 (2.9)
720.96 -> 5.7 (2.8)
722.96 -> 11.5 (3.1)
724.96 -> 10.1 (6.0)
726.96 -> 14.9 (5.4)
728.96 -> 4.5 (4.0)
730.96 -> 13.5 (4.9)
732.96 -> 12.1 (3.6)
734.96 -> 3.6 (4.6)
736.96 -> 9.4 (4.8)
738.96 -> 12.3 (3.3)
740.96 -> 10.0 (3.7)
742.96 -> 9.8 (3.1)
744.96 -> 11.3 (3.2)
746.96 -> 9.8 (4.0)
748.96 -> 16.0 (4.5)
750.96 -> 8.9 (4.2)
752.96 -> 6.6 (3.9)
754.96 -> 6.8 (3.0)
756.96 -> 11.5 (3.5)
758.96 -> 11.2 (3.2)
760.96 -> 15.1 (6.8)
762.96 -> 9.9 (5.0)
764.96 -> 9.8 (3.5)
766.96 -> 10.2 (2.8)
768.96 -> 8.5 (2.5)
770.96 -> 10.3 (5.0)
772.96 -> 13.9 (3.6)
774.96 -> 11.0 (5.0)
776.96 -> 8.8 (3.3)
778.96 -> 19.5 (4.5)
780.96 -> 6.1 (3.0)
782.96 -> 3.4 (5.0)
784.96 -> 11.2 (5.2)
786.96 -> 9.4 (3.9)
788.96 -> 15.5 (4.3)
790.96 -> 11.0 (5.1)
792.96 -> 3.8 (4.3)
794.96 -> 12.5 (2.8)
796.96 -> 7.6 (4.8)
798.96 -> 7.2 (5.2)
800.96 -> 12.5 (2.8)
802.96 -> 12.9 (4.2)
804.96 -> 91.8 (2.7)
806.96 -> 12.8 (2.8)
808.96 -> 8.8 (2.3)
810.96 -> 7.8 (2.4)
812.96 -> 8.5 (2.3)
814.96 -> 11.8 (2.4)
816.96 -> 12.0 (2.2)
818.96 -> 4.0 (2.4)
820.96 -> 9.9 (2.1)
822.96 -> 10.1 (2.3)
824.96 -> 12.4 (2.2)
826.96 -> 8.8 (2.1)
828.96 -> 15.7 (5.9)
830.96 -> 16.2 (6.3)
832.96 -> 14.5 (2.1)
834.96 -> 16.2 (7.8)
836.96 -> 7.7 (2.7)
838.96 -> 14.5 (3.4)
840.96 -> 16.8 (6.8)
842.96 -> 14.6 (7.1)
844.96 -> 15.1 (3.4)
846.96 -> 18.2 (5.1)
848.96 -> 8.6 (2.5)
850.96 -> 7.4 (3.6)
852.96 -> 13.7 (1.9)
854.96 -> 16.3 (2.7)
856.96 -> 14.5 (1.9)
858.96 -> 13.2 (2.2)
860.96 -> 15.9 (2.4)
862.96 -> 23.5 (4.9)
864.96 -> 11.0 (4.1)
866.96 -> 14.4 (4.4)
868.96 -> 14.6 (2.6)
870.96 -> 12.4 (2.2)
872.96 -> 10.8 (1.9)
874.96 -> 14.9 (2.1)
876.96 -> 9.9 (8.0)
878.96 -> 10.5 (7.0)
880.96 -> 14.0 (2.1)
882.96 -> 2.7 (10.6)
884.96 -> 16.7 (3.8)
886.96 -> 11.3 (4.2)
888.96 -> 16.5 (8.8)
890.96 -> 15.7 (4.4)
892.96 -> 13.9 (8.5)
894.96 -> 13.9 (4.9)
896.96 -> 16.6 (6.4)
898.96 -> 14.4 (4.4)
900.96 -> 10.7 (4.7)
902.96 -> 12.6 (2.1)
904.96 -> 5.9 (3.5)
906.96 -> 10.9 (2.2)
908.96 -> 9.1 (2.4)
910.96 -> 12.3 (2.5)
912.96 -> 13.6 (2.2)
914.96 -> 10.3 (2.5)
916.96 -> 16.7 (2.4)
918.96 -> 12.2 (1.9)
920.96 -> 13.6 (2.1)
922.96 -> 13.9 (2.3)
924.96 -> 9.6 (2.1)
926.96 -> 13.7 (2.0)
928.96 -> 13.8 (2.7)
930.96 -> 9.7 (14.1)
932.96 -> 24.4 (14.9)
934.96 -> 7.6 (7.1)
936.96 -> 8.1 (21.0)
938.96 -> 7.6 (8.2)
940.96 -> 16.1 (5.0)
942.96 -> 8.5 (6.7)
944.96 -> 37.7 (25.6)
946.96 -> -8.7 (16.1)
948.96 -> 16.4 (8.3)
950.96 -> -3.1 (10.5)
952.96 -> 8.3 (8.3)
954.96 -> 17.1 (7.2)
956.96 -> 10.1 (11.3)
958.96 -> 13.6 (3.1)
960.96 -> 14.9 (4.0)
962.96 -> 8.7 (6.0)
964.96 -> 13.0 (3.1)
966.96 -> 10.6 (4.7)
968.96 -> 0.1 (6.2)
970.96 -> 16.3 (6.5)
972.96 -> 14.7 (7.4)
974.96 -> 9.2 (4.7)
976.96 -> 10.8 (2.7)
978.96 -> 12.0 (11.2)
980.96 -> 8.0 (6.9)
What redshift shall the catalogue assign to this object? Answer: 1.159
